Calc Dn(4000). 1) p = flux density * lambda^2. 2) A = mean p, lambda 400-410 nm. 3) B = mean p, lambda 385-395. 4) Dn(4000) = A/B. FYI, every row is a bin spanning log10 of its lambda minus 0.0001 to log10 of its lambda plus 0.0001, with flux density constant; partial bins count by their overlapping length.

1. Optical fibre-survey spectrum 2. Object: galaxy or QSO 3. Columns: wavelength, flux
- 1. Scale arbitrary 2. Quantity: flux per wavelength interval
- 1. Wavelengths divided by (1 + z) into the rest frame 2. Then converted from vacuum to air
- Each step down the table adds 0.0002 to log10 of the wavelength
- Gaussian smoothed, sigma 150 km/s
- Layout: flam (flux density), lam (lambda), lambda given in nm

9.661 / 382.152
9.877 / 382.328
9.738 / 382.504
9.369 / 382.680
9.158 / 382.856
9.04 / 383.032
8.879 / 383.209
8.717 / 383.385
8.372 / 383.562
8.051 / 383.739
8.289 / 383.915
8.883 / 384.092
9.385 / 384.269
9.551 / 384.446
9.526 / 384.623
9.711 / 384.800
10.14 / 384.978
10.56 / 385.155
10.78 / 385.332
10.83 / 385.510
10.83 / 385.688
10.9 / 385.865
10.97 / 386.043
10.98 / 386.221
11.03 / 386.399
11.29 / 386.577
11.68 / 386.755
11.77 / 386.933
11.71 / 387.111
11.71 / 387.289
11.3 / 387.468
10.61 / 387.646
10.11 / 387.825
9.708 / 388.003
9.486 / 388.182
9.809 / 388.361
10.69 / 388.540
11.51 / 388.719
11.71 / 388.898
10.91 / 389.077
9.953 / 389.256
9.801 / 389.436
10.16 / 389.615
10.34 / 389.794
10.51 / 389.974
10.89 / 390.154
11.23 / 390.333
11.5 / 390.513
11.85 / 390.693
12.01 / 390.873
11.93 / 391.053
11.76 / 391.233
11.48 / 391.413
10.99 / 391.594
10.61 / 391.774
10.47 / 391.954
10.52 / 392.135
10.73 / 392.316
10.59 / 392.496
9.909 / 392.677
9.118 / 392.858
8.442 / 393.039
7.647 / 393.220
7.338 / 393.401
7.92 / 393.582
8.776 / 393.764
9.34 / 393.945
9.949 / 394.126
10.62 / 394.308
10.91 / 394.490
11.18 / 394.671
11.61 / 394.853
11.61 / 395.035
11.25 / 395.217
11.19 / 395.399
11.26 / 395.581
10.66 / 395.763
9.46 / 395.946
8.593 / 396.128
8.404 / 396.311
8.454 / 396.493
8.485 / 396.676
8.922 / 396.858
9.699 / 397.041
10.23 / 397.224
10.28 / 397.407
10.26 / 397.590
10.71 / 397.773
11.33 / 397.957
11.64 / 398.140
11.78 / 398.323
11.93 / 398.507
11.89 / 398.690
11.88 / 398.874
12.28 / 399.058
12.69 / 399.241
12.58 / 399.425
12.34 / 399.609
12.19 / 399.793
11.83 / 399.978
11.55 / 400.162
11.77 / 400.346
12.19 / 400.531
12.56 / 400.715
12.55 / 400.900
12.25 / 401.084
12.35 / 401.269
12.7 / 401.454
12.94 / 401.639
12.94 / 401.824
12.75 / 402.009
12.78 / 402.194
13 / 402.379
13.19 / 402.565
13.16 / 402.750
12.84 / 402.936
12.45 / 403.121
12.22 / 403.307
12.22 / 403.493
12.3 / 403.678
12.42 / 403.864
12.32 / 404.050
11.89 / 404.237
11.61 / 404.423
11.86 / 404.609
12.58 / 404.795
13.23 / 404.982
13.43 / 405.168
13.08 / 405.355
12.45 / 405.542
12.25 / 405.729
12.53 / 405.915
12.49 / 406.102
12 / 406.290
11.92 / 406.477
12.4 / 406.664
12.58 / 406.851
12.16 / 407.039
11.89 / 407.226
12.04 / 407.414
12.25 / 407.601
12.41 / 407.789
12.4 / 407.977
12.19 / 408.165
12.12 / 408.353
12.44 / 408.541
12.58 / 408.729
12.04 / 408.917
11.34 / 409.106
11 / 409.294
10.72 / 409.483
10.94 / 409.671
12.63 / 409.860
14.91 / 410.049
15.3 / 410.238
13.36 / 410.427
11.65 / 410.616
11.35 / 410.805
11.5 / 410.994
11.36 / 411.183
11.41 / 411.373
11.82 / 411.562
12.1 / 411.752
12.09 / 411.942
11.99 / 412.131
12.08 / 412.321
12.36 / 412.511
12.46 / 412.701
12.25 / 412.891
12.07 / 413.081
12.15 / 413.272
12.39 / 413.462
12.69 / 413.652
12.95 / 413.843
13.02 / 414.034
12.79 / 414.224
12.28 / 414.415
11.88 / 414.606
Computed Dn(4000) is 1.3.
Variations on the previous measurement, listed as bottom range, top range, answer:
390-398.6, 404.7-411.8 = 1.27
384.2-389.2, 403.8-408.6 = 1.27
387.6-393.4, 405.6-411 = 1.28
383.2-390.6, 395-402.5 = 1.17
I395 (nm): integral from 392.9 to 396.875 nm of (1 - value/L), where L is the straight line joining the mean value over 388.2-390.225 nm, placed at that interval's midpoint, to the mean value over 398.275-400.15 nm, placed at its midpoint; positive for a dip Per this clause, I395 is 0.62 nm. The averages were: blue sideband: 10.5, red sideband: 12.1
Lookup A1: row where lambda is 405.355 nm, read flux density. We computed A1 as 13.08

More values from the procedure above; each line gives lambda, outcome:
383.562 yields 8.372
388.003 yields 9.708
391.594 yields 10.99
